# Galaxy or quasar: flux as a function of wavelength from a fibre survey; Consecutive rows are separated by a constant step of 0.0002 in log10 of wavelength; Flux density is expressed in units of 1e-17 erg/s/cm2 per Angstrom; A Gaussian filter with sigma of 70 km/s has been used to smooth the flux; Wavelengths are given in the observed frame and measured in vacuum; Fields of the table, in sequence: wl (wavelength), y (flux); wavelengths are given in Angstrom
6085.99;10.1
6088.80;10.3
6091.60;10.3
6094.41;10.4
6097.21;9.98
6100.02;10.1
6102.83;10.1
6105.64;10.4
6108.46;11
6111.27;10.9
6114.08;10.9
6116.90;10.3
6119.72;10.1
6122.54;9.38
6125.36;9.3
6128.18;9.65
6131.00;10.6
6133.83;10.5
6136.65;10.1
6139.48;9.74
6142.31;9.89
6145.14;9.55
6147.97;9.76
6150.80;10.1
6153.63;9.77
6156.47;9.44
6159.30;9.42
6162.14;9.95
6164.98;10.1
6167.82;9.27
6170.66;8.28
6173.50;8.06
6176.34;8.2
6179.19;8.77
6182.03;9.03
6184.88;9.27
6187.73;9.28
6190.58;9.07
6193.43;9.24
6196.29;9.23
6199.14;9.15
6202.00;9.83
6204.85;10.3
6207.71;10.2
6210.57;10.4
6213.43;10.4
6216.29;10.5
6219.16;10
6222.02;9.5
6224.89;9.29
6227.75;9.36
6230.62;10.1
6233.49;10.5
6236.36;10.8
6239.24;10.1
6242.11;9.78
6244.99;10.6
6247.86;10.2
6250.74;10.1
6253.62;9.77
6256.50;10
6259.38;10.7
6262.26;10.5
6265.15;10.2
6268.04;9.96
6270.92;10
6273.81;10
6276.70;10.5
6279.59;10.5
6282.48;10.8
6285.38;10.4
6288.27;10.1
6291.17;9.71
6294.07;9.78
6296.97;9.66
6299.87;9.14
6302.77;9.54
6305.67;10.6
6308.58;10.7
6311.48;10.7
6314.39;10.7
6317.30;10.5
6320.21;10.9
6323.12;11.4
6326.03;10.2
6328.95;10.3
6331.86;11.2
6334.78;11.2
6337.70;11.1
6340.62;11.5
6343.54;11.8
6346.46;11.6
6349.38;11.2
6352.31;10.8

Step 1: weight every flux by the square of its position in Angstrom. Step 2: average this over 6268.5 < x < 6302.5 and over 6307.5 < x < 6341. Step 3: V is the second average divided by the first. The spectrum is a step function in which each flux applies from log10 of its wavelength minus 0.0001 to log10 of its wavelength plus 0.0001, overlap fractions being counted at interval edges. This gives 1.09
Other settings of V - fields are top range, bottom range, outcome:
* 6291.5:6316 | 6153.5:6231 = 1.10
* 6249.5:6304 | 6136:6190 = 1.12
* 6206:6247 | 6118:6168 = 1.06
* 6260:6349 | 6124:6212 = 1.15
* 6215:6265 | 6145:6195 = 1.12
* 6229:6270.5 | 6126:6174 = 1.09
